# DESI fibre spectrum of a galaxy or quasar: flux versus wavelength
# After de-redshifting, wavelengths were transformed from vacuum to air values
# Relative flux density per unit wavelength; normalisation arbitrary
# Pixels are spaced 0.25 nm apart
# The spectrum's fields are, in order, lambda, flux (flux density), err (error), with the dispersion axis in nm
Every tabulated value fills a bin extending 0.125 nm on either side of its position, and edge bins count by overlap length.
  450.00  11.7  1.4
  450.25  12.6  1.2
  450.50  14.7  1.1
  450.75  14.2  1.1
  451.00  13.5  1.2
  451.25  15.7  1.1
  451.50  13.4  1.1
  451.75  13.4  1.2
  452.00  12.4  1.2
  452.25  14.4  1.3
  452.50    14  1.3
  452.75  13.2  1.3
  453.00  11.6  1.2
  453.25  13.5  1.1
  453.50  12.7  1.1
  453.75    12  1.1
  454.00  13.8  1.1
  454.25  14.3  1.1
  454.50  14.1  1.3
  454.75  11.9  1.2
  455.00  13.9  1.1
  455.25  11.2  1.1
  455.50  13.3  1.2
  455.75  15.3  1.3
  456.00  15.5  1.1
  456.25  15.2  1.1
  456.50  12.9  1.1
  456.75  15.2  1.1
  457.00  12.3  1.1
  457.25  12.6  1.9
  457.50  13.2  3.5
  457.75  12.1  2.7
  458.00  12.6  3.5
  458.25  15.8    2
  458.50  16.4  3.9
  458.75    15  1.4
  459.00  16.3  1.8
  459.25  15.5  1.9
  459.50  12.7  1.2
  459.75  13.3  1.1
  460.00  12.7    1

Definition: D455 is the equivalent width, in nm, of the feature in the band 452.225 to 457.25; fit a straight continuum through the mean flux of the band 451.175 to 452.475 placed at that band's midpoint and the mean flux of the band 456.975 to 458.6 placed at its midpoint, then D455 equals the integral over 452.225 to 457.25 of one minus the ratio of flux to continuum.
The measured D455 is 0.084 nm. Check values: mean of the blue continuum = 13.8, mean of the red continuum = 13.6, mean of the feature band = 13.5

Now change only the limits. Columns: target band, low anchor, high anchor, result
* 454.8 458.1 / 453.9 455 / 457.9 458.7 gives 0.19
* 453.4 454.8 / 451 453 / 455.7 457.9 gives 0.05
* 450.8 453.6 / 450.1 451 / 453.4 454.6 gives 0.02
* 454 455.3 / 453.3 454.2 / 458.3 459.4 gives 0.02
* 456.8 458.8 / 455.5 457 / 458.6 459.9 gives 0.11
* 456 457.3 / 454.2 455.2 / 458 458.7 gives 0.05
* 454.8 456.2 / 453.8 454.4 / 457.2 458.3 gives -0.03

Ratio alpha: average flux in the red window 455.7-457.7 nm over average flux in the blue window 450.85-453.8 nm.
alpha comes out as 1.0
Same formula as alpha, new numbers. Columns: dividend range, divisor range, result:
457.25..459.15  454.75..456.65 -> 1.04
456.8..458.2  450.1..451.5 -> 0.92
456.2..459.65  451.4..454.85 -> 1.07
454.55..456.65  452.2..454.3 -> 1.04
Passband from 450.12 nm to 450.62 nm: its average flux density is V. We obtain 13.6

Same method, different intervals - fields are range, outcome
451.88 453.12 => 13.1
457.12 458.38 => 13.3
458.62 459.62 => 14.9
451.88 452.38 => 13.4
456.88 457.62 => 12.7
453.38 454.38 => 13.2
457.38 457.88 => 12.6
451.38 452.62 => 13.5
